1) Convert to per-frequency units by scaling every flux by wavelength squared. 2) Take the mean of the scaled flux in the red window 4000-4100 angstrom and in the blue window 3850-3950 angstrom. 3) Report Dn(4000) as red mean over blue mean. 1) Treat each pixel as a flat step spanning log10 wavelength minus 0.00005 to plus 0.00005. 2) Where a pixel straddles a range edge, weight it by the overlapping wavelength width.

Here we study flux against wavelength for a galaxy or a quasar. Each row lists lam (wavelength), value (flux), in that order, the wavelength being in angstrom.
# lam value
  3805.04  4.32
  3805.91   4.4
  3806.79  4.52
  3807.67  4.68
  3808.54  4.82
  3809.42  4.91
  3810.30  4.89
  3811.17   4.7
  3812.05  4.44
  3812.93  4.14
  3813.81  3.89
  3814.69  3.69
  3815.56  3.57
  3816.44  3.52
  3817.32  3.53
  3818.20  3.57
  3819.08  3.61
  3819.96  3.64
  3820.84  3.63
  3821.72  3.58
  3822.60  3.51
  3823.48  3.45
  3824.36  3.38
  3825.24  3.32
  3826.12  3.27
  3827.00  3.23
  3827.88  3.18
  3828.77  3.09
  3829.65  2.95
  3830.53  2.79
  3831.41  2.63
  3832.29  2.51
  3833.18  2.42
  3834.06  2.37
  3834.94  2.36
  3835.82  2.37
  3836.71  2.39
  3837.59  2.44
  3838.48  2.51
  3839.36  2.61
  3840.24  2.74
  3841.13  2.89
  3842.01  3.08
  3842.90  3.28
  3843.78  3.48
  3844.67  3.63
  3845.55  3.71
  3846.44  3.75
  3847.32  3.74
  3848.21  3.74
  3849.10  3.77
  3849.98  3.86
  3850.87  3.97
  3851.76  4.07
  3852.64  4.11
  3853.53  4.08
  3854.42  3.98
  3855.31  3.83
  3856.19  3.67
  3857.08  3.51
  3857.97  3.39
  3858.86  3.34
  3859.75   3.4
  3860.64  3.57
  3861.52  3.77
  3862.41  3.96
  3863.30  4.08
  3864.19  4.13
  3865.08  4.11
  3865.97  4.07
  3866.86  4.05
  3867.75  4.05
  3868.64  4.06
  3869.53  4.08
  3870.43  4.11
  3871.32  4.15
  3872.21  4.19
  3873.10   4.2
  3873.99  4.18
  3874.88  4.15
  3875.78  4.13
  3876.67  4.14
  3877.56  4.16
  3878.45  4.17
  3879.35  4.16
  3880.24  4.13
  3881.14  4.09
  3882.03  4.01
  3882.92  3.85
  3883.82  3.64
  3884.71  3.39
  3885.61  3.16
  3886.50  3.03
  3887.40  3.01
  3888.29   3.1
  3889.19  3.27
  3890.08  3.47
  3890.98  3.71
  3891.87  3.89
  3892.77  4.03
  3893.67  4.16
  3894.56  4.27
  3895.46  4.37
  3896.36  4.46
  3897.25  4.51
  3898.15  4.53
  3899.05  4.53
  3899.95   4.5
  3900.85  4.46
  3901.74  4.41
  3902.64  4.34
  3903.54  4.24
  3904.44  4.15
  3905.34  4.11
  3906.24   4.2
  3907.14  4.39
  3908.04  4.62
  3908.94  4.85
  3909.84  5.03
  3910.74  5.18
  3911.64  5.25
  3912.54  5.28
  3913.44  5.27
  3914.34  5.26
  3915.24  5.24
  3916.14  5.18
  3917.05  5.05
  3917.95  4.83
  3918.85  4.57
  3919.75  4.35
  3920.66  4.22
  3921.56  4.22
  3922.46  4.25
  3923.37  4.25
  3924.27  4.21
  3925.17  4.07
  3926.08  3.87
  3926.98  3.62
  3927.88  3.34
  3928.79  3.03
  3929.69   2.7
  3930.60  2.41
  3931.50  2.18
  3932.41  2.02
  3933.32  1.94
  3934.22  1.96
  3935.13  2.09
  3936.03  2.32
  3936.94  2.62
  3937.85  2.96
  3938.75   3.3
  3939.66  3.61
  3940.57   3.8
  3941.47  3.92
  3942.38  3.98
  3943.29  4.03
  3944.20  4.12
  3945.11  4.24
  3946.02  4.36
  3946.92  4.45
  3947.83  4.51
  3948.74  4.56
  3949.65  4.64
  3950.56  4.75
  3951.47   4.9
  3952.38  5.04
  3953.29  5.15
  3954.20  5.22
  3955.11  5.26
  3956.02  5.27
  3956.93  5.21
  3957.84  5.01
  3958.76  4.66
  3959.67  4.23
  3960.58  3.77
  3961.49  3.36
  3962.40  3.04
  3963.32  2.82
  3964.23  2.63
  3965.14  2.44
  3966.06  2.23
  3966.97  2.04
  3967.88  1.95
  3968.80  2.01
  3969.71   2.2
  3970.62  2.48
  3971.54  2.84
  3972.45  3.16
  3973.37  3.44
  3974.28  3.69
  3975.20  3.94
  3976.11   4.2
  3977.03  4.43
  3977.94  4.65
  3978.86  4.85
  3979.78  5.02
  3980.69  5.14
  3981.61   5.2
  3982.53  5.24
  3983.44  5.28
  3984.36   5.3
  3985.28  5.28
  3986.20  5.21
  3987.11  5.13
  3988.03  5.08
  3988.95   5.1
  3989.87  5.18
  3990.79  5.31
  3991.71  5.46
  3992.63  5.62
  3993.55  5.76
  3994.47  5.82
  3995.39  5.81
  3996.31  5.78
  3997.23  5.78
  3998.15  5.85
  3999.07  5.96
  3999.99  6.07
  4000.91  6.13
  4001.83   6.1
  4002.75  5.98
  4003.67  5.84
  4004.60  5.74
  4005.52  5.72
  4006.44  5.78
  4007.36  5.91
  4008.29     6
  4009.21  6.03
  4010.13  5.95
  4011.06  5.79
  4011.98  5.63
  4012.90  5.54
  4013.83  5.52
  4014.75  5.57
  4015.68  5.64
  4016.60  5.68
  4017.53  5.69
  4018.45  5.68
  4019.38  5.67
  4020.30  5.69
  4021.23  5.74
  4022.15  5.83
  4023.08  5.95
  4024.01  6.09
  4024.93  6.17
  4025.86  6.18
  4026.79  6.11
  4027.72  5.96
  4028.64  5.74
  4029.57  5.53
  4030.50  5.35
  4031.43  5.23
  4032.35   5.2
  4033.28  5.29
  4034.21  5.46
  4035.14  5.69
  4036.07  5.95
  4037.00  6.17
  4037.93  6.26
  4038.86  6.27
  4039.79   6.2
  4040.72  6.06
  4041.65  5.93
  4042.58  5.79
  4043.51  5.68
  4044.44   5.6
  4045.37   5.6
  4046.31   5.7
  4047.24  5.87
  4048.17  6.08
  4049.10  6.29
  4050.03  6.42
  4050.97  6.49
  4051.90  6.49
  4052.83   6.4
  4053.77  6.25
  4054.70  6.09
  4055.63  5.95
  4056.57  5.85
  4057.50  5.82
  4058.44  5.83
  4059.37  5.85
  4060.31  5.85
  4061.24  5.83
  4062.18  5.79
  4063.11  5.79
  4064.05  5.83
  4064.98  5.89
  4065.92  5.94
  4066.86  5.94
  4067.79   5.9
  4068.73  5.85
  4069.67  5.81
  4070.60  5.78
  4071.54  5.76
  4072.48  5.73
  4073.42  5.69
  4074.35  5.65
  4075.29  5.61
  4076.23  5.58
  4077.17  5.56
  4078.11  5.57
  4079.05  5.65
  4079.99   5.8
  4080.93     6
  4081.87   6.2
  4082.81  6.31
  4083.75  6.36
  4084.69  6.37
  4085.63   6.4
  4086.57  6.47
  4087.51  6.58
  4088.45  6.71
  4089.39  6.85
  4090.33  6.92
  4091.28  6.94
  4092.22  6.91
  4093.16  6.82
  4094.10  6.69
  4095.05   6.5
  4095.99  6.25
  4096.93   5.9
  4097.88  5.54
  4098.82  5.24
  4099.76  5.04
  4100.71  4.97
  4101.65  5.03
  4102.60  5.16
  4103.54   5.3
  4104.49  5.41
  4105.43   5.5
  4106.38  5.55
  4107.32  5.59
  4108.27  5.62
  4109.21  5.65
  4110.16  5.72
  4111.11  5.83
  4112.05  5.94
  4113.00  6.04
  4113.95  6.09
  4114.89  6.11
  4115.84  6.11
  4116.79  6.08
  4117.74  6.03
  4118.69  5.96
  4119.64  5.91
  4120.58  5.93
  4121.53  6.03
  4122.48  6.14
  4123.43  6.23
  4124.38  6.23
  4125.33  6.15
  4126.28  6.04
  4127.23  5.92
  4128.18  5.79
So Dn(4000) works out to 1.6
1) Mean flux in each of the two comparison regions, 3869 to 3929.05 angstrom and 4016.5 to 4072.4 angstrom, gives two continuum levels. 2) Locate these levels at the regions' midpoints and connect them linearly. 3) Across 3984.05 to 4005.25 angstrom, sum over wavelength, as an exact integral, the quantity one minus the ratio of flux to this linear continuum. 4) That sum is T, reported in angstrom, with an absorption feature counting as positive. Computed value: -1.2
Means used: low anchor 4.22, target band 5.62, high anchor 5.88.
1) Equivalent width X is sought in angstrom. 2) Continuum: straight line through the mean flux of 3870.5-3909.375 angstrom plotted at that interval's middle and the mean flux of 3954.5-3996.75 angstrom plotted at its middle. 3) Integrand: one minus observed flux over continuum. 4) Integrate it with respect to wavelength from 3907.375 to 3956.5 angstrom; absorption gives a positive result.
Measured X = 0.9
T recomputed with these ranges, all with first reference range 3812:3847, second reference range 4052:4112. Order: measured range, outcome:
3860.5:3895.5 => -1.8 angstrom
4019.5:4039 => -1.6 angstrom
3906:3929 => -2.3 angstrom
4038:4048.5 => -0.8 angstrom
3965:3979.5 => 4.7 angstrom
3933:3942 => 3.1 angstrom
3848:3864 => -1.4 angstrom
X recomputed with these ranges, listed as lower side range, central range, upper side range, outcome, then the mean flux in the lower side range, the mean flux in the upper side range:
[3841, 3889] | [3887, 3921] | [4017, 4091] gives -1.4 angstrom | 3.81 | 5.94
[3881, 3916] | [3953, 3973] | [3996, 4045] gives 6.2 angstrom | 4.25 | 5.81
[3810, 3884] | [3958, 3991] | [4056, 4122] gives 6.0 angstrom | 3.61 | 5.92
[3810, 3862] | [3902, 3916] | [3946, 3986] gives -3.6 angstrom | 3.41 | 4.09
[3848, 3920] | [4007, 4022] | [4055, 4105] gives -1.1 angstrom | 4.15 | 5.94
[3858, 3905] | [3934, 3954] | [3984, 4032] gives 3.8 angstrom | 3.98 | 5.71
